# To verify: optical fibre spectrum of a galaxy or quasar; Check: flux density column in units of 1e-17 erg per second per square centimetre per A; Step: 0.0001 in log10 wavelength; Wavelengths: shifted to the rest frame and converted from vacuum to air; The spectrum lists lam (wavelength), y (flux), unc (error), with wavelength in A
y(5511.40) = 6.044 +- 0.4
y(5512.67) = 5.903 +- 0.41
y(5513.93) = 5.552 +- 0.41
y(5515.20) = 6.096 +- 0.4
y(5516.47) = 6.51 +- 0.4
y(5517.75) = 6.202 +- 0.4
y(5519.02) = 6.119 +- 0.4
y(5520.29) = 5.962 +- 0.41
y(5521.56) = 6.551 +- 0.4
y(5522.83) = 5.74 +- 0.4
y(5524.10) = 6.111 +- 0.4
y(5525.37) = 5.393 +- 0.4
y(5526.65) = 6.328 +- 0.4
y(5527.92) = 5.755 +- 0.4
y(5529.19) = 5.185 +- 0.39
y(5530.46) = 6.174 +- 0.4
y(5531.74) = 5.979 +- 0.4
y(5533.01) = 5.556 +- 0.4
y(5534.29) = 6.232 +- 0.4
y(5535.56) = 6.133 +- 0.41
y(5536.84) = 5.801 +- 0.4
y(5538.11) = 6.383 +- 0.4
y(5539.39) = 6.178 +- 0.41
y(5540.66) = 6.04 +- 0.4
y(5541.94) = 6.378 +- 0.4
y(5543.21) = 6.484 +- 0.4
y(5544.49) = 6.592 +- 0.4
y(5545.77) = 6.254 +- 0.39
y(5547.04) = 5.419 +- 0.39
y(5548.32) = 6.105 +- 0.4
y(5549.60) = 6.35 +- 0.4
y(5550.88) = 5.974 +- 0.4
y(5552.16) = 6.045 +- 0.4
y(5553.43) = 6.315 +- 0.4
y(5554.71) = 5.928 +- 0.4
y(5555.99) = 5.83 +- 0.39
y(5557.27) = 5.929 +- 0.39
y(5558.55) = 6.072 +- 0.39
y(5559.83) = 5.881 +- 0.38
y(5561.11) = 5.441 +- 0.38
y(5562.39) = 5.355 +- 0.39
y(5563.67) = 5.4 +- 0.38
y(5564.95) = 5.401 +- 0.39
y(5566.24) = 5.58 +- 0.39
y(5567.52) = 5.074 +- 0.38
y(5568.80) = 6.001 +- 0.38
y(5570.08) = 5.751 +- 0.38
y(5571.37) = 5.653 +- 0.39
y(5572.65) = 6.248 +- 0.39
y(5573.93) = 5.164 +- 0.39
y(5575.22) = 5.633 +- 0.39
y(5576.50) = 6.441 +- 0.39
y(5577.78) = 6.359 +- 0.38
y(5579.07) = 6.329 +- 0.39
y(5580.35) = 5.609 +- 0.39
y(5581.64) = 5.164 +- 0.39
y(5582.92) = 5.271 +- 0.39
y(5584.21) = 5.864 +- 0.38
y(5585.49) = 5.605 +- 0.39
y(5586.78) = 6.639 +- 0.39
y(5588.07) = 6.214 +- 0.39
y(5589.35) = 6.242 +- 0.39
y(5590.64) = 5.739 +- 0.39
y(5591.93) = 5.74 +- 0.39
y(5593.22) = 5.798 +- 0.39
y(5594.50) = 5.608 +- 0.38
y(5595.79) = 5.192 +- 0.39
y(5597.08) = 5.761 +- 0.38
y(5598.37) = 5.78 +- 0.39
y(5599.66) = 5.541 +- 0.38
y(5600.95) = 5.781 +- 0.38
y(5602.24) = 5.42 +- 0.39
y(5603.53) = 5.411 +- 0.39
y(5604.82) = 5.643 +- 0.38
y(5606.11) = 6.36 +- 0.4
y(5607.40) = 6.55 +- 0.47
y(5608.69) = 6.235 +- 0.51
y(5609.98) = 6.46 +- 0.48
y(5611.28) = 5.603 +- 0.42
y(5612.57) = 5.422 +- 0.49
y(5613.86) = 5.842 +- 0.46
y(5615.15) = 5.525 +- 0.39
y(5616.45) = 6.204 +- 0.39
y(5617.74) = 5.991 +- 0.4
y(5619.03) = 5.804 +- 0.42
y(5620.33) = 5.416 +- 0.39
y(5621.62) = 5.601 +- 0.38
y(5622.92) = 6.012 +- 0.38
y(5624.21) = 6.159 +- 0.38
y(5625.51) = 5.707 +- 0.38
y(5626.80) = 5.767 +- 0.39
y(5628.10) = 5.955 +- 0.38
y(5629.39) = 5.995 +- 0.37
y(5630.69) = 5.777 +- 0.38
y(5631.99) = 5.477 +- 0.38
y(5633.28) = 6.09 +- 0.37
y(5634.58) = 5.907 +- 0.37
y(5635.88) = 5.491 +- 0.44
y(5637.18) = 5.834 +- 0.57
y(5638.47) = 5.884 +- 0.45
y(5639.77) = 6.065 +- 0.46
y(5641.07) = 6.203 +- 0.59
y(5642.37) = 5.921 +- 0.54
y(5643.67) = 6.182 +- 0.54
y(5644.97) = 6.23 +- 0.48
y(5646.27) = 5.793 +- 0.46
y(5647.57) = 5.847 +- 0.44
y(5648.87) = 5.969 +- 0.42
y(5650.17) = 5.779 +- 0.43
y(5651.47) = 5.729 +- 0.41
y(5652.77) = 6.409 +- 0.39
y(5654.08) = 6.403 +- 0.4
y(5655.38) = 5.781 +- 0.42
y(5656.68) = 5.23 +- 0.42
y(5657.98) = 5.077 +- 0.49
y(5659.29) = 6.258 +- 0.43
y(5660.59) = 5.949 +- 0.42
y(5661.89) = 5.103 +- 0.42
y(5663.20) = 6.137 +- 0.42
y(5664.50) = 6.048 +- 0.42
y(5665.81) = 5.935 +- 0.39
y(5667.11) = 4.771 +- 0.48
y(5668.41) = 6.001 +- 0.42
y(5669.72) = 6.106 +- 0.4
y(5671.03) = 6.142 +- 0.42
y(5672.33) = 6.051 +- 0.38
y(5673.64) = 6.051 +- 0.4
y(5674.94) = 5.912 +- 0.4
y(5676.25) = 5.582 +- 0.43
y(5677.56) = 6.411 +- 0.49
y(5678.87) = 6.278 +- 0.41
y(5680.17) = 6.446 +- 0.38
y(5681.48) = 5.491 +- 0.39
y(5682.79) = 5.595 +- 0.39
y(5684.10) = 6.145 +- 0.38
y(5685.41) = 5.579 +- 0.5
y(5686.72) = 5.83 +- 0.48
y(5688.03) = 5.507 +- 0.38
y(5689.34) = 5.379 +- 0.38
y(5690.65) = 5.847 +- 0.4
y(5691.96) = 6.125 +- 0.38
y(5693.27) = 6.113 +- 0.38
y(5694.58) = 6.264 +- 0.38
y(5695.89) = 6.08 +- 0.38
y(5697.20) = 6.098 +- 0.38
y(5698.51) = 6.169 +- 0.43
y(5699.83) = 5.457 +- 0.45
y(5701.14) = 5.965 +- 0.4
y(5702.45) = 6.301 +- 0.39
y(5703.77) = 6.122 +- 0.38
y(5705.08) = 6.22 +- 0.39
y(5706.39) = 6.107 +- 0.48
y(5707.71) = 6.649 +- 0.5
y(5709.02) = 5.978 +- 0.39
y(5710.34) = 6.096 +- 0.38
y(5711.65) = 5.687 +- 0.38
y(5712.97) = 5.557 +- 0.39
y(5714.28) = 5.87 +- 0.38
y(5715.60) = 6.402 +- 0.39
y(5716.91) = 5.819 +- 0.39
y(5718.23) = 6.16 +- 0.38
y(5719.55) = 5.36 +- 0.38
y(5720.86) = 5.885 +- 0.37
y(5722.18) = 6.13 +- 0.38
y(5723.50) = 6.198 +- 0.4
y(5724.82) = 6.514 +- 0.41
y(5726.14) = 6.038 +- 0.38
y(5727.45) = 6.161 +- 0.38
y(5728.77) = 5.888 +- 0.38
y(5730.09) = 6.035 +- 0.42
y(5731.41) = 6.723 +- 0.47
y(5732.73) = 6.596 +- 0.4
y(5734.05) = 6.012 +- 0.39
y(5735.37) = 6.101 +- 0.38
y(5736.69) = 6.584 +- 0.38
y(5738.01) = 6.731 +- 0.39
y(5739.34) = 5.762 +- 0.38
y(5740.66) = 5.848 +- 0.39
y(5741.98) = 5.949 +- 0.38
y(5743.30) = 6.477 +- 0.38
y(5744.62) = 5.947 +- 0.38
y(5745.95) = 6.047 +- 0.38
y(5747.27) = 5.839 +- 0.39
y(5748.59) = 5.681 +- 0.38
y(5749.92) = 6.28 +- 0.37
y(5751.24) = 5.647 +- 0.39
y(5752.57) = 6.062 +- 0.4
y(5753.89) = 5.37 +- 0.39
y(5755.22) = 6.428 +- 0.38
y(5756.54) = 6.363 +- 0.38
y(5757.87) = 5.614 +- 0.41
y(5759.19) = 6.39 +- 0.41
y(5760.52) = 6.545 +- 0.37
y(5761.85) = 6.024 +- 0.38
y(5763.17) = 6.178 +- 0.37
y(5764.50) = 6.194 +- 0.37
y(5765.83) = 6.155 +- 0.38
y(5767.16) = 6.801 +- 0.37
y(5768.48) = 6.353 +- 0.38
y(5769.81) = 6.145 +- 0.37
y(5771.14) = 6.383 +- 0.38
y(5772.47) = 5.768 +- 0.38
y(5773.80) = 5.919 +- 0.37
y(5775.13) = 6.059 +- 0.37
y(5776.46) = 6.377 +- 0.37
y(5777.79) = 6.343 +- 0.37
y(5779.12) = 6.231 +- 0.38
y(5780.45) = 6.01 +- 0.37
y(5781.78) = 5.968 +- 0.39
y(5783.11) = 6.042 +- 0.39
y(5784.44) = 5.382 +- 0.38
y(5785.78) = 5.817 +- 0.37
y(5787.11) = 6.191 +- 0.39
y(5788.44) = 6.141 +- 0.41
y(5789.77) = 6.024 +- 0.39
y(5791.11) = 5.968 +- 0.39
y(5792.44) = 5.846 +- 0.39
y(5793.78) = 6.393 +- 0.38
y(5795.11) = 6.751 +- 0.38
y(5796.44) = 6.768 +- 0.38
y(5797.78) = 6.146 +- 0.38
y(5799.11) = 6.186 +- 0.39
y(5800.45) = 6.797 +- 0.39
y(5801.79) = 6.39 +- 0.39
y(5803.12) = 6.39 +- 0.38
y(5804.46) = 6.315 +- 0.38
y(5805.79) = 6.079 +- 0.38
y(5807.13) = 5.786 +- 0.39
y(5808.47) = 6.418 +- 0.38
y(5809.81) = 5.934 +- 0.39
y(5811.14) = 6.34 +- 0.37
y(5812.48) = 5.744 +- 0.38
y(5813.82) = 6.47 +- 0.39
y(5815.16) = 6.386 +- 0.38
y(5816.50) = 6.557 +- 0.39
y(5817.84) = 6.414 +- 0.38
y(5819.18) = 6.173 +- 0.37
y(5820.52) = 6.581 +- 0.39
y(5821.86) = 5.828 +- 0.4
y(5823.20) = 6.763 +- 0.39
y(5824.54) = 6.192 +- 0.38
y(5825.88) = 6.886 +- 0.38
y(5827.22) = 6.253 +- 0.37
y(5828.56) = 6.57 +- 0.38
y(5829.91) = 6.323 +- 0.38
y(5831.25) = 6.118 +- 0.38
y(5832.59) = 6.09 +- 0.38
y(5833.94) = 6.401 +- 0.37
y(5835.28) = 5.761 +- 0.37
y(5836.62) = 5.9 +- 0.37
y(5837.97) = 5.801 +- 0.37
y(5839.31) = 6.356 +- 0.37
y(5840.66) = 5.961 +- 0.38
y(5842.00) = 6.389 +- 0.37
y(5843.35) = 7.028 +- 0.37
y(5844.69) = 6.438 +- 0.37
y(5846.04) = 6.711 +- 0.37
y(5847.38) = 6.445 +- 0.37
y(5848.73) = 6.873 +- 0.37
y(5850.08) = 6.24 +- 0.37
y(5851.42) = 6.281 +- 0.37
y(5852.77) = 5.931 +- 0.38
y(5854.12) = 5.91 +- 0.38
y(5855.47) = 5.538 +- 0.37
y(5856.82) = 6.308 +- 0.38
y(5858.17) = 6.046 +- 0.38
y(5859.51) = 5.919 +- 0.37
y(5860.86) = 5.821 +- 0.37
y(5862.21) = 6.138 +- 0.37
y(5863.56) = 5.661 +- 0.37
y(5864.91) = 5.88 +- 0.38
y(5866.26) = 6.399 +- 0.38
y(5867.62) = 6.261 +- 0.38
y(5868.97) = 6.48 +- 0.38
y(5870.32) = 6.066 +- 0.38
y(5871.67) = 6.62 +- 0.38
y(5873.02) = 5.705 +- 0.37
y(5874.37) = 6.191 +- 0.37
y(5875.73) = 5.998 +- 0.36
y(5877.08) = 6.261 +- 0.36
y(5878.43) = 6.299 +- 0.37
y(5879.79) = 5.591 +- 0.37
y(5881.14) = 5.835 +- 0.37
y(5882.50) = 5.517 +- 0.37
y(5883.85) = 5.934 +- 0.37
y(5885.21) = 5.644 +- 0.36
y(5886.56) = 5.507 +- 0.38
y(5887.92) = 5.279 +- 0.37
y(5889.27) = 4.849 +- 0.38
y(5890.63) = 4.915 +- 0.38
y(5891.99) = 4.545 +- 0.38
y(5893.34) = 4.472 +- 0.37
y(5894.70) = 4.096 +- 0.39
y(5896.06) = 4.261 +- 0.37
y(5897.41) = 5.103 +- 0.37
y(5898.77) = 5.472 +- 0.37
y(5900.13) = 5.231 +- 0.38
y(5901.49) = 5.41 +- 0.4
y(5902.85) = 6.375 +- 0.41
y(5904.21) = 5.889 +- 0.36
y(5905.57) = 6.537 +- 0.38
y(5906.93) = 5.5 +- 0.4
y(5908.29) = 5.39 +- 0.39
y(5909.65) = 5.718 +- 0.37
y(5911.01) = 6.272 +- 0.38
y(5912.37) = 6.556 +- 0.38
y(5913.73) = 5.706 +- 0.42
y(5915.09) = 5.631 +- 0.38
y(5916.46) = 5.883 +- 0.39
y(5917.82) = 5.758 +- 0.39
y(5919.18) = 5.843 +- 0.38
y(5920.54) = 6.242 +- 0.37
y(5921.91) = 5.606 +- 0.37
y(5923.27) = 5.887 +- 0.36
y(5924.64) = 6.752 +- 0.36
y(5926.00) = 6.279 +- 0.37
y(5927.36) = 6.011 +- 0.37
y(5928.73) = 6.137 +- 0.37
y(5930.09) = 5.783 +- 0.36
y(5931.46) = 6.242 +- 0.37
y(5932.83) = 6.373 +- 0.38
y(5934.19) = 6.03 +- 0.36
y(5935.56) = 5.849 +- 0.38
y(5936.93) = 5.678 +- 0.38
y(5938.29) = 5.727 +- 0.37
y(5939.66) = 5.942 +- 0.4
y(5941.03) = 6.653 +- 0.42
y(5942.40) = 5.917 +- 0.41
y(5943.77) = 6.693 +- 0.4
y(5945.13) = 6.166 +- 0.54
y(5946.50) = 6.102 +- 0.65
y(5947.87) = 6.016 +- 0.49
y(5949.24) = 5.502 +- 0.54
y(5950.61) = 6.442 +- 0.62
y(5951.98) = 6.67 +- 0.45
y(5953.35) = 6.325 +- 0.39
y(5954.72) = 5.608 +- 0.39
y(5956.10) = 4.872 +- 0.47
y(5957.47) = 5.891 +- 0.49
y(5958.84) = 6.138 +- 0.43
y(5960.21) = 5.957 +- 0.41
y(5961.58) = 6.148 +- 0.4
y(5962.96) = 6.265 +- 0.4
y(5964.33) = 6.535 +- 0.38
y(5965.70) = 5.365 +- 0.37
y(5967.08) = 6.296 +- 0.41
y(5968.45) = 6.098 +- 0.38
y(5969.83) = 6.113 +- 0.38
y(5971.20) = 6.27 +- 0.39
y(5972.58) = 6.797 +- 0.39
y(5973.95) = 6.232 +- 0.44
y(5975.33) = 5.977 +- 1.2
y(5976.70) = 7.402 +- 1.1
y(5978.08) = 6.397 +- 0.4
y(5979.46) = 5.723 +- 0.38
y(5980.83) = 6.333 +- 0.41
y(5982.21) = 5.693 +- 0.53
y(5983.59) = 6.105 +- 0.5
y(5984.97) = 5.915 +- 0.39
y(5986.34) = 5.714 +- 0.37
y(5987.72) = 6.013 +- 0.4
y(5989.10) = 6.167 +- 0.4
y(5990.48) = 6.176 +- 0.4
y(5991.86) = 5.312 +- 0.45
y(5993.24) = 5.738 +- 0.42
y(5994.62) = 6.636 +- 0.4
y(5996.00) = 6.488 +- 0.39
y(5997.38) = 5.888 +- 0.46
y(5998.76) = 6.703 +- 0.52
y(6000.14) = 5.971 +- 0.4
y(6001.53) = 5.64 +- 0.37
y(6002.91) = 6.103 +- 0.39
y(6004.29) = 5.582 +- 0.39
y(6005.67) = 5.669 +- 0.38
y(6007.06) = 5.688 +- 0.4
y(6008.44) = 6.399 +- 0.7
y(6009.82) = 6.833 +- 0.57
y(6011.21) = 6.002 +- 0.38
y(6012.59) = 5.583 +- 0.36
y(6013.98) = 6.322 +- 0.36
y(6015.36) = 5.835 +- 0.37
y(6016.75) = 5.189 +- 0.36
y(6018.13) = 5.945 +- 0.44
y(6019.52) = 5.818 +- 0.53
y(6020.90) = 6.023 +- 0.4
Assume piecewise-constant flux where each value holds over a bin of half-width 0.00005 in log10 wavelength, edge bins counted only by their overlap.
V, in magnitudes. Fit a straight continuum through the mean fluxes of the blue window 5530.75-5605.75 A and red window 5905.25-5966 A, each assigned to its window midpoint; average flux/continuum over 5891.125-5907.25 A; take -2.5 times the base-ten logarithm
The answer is 0.149 mag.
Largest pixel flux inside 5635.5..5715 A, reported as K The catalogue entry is 6.649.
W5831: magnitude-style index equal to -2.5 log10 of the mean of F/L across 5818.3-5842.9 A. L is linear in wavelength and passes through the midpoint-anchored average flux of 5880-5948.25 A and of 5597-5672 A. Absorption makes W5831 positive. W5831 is -0.085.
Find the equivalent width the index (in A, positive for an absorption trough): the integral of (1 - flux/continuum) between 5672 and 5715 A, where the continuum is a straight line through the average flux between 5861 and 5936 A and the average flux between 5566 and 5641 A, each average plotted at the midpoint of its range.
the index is -1.2 A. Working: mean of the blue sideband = 5.82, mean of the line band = 5.97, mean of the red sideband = 5.78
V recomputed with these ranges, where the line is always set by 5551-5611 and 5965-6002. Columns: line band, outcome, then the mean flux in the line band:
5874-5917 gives 0.09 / 5.55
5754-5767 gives -0.04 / 6.19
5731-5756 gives -0.03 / 6.1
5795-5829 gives -0.06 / 6.34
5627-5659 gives 0.00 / 5.88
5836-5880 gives -0.03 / 6.17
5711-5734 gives -0.02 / 6.06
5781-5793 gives 0.01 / 5.93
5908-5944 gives 0.01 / 6.02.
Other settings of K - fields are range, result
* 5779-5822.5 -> 6.797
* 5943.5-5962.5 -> 6.693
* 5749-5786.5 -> 6.801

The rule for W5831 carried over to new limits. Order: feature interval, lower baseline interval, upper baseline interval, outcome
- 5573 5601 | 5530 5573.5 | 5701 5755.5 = 0.030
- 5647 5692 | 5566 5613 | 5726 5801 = 0.021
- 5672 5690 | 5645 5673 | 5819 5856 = 0.005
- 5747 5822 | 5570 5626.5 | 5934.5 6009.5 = -0.039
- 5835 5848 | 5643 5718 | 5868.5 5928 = -0.096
